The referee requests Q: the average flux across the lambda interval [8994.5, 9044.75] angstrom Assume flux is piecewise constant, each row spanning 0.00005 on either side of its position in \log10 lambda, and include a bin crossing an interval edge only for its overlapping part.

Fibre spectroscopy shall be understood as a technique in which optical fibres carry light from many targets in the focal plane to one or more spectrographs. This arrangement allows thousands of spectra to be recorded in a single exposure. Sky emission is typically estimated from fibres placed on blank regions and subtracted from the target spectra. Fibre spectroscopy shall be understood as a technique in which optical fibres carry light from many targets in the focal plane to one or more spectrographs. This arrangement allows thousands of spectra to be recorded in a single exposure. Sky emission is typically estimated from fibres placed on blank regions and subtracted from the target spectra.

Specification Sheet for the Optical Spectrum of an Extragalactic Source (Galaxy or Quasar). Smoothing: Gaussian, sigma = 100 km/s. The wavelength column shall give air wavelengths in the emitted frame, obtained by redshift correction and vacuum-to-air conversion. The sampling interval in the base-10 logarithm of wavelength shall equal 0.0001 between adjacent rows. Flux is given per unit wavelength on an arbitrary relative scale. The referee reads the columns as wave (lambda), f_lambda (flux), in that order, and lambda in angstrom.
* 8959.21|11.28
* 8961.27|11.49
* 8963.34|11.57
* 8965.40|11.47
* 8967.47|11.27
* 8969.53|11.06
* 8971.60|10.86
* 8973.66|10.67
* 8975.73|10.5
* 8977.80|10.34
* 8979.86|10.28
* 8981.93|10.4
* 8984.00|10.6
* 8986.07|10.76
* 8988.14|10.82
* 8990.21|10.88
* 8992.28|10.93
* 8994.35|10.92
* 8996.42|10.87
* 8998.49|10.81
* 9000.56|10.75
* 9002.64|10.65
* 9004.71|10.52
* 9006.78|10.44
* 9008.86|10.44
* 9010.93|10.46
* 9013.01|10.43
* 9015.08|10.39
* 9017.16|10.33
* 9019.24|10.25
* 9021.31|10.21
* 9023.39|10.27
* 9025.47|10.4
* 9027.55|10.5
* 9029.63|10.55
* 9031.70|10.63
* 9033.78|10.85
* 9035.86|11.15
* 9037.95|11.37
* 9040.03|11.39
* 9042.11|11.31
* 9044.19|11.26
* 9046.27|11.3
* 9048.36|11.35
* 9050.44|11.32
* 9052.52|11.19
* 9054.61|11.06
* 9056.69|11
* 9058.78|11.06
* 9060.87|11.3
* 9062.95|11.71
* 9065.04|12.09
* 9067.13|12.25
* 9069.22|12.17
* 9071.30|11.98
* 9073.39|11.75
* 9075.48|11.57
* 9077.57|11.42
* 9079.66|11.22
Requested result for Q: 10.7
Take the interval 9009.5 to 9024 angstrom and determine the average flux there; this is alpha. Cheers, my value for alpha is 10.3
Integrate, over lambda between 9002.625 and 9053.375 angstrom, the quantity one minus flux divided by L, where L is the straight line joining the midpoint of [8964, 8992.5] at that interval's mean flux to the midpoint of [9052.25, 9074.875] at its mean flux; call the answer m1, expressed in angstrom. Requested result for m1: 2.3 angstrom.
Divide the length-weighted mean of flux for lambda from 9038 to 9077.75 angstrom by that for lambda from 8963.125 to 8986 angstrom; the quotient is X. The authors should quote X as 1.07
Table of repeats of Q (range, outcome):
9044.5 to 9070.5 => 11.5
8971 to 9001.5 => 10.7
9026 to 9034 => 10.6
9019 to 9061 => 10.9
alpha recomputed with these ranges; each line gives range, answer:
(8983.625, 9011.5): 10.7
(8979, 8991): 10.6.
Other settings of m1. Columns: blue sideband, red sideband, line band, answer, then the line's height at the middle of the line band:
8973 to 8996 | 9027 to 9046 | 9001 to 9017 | 0.5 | 10.8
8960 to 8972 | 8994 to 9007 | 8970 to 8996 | 0.8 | 11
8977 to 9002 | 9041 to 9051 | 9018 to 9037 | 1.0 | 11.1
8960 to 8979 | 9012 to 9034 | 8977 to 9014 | 0.4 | 10.7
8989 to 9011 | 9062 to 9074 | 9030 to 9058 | 1.0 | 11.5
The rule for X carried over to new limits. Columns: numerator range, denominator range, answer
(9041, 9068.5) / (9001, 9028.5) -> 1.10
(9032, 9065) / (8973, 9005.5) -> 1.05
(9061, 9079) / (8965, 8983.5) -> 1.10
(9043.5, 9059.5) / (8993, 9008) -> 1.05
